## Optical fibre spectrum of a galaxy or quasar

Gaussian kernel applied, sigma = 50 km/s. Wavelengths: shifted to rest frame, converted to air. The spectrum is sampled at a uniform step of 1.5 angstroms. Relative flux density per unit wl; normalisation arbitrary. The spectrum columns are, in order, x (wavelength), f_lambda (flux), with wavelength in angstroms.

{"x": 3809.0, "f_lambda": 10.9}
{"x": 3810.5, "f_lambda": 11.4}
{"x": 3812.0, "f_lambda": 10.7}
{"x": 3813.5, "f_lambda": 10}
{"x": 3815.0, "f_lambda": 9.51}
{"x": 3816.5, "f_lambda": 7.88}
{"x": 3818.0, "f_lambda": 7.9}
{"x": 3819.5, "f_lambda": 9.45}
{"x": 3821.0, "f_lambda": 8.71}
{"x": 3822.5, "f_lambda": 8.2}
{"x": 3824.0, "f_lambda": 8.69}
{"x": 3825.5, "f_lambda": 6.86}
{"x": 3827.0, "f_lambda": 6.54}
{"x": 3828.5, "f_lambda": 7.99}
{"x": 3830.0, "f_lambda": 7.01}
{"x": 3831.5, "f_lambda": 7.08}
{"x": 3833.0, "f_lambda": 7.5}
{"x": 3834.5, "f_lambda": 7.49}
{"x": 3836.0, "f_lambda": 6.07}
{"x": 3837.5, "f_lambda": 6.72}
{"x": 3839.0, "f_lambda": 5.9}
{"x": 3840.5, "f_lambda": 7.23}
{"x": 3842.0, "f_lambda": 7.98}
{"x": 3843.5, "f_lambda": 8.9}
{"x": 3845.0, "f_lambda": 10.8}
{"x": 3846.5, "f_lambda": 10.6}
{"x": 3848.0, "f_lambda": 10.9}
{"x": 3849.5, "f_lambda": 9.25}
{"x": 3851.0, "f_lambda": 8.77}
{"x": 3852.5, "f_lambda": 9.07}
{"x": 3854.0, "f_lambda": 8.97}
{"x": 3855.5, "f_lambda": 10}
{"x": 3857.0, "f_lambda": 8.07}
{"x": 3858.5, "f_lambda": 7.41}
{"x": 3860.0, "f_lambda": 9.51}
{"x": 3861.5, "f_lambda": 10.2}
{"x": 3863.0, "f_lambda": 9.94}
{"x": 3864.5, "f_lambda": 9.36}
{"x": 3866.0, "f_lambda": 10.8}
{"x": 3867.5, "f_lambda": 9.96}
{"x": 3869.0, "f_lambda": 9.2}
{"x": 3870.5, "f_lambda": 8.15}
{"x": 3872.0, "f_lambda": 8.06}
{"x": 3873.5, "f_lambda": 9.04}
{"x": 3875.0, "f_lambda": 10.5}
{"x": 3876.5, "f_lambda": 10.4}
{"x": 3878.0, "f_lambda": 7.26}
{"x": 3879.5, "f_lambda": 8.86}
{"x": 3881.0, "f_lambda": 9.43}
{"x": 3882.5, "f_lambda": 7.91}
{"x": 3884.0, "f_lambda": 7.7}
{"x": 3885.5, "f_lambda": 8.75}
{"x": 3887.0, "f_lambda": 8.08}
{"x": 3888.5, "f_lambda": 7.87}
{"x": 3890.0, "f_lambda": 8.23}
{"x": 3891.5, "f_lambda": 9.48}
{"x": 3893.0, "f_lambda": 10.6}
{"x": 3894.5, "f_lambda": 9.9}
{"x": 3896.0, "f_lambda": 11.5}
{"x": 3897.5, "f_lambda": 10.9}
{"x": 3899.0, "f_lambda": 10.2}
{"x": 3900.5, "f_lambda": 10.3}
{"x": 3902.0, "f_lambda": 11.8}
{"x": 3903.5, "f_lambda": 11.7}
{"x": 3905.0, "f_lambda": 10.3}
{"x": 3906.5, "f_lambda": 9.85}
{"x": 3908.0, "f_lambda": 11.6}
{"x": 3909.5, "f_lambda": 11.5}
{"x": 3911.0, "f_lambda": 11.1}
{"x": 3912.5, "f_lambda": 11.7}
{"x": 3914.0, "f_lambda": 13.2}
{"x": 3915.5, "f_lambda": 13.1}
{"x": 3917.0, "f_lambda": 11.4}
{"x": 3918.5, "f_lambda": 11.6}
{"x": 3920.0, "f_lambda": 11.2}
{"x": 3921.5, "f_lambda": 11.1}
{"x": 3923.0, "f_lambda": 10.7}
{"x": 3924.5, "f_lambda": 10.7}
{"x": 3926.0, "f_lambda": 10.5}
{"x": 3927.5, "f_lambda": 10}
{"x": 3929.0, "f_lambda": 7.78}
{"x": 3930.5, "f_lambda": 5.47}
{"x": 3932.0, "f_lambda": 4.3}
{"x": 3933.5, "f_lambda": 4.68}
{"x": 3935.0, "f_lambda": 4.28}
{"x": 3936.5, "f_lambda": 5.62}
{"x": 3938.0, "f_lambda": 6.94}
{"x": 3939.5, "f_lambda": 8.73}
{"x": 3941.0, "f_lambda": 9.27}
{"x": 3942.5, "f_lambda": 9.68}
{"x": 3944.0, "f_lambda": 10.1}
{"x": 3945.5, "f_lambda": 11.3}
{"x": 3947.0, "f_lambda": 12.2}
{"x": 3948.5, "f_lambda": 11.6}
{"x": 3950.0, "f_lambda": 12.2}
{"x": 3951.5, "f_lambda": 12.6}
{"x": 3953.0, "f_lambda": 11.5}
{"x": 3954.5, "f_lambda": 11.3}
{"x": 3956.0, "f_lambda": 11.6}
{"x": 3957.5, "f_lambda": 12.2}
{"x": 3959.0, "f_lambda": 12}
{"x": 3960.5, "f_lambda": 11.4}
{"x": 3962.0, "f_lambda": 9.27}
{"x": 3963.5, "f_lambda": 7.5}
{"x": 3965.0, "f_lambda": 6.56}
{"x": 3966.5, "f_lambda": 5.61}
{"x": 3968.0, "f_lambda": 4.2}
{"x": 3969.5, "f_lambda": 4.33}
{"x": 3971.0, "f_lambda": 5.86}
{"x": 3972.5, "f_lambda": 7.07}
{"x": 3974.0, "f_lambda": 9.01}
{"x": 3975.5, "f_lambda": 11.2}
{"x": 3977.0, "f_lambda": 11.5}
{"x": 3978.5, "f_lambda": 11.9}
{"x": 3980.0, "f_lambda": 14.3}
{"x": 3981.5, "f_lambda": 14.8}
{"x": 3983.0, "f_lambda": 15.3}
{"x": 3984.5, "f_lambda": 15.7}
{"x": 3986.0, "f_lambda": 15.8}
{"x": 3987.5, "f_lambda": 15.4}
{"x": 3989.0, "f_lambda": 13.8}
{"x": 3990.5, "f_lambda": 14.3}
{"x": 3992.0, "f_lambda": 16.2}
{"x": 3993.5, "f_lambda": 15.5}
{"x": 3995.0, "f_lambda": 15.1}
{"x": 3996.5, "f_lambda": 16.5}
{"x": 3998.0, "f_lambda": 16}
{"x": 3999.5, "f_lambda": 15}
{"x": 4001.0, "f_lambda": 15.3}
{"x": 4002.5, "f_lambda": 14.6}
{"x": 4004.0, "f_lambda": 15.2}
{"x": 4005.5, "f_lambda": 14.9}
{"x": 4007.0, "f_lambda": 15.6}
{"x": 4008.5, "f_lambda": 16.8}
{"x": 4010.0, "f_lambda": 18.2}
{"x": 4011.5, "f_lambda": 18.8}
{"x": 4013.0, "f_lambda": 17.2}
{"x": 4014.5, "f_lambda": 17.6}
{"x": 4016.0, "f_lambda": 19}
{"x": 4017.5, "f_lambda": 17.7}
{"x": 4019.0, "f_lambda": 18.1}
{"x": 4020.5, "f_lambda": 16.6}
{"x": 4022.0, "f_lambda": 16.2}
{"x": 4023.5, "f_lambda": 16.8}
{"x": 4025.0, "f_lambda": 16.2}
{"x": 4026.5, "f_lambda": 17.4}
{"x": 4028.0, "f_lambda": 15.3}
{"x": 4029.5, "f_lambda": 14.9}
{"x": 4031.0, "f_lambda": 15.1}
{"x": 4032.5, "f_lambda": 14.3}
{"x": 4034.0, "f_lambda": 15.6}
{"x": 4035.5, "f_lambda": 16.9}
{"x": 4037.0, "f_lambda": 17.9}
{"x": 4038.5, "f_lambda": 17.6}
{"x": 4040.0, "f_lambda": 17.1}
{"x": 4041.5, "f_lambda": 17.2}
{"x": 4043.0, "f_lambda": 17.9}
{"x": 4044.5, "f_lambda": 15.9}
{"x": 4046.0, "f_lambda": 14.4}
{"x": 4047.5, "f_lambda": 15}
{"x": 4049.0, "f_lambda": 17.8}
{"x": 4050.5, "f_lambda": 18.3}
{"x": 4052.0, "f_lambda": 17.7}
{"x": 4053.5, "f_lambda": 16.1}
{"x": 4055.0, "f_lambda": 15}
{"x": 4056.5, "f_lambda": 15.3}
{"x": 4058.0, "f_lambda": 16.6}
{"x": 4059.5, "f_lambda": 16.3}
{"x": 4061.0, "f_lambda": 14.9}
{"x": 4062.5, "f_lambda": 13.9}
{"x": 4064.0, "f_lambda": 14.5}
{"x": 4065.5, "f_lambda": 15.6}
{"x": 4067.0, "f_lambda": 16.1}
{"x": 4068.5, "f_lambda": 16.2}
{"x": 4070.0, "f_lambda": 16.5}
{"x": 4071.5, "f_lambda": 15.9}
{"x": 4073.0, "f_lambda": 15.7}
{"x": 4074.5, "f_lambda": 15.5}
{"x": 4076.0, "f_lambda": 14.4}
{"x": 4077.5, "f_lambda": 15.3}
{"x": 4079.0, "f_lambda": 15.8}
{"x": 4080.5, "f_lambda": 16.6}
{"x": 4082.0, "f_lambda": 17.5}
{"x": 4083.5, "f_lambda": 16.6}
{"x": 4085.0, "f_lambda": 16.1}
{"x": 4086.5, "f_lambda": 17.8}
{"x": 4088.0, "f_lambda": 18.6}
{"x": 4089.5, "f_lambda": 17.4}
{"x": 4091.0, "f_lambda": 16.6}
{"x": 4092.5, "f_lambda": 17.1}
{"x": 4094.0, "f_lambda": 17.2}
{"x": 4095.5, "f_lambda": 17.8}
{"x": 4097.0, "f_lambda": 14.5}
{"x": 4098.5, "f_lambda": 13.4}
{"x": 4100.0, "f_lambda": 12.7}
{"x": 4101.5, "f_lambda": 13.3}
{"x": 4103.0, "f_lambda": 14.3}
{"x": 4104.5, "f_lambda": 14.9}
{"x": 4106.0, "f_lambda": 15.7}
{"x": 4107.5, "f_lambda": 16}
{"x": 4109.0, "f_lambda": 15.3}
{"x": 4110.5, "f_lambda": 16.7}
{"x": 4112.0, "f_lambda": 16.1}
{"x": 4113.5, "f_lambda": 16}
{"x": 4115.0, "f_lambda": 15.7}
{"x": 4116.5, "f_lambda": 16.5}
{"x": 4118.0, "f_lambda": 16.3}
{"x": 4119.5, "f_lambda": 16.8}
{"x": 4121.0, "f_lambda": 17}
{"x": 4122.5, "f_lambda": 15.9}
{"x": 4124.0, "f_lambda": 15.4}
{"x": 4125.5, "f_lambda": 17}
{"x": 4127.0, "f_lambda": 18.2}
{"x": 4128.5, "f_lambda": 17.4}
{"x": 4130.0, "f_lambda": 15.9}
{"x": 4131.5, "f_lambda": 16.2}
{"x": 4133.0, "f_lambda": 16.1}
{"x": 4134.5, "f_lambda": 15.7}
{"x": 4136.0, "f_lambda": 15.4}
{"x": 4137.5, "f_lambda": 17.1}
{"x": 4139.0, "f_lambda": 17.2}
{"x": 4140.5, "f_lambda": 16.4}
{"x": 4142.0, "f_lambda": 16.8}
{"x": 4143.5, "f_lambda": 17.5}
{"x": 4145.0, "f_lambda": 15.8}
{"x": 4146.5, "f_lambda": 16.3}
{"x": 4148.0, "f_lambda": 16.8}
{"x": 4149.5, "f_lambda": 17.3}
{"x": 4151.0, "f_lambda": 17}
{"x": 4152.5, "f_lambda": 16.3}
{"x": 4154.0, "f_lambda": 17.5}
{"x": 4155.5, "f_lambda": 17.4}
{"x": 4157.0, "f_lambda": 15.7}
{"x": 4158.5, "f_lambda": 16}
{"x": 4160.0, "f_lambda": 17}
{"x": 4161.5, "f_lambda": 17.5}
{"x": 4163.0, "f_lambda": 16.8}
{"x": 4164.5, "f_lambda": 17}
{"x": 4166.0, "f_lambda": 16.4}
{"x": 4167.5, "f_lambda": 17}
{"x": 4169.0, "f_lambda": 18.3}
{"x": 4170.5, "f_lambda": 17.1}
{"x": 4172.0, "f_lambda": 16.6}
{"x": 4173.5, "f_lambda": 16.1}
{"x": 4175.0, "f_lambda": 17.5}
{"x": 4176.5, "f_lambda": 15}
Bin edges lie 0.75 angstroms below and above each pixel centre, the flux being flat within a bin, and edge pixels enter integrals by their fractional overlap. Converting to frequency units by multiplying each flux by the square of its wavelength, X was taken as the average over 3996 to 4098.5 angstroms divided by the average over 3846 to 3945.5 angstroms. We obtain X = 1.86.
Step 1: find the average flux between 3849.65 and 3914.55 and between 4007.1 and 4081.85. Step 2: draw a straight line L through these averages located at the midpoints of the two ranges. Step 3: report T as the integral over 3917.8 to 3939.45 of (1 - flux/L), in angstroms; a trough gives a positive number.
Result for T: 6.2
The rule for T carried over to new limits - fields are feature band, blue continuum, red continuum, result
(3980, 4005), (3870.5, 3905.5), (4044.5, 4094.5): -3.6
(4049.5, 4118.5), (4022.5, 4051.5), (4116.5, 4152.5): 2.4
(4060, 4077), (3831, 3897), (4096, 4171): -1.1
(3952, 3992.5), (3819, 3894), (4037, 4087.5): 5.8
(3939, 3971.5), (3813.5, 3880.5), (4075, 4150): 5.7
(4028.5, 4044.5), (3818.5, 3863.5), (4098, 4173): -3.2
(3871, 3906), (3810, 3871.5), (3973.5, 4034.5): 3.9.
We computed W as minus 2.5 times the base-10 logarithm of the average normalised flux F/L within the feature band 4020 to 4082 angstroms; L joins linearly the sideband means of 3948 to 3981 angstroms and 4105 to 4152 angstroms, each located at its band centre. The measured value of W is -0.21 mag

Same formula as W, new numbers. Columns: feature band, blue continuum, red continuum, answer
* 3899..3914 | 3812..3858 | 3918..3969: -0.24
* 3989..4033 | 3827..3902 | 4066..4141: -0.21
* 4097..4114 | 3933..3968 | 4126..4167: 0.02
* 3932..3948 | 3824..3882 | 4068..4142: 0.35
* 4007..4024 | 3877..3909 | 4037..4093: -0.21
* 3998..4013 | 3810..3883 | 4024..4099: -0.13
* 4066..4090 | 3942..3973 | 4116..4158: -0.15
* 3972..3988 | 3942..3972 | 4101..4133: -0.22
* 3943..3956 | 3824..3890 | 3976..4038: 0.13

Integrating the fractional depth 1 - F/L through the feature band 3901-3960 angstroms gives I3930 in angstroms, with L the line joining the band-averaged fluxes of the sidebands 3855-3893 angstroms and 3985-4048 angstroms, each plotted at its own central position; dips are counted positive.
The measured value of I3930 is 7.78 angstroms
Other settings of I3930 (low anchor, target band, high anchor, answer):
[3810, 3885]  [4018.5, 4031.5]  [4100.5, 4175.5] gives -2.8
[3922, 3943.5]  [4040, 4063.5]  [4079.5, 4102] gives -3.4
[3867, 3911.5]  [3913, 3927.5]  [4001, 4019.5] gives 0.1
